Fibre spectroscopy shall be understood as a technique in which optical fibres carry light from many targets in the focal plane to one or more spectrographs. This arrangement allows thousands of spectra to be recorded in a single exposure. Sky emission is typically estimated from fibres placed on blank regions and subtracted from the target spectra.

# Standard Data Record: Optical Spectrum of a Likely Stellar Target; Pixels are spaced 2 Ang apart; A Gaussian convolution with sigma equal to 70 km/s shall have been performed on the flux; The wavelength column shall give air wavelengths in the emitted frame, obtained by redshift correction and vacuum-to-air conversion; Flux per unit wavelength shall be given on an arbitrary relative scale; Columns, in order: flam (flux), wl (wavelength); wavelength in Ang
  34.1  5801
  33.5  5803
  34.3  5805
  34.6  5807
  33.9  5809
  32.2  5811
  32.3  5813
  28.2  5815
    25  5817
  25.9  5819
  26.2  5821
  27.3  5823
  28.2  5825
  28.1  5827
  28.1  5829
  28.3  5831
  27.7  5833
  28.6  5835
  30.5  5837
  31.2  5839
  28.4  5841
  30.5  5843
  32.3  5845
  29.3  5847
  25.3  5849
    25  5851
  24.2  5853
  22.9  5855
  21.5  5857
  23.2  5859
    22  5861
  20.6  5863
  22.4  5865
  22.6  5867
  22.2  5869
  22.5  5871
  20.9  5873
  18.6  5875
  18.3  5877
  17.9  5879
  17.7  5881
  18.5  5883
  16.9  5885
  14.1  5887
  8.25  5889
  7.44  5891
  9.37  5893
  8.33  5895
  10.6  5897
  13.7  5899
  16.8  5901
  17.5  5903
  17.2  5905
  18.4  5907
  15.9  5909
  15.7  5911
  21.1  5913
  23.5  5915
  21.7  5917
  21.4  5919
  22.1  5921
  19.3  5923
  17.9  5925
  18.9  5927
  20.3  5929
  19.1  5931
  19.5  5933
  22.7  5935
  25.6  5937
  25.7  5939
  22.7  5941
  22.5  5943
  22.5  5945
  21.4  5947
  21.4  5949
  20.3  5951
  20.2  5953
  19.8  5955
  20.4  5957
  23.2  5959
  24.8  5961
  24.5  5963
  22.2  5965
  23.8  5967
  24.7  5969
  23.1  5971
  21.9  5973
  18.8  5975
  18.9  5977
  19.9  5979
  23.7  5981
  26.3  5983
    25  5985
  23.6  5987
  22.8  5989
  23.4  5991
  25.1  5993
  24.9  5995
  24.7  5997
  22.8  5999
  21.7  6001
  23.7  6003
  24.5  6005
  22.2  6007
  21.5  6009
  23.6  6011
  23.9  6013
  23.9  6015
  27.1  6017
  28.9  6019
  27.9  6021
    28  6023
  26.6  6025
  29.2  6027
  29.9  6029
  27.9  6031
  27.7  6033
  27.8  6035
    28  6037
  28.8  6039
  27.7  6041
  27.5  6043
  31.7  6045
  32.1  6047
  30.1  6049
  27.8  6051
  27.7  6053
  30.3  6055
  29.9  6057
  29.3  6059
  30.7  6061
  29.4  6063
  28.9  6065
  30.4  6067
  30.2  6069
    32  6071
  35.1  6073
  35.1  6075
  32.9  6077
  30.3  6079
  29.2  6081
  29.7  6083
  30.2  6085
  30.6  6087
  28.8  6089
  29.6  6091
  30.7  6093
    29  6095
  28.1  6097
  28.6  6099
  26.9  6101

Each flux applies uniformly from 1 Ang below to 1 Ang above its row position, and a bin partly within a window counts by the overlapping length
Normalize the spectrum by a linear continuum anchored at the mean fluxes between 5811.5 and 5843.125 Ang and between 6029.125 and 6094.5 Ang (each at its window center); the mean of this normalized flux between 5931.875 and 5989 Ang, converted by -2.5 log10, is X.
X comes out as 0.287 mag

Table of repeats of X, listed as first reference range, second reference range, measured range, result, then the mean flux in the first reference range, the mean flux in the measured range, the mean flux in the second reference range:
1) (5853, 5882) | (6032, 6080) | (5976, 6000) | 0.15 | 21.1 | 23.4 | 30.1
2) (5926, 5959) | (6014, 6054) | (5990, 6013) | 0.11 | 21.5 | 23.5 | 28.3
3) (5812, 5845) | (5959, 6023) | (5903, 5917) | 0.36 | 28.5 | 18.8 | 23.7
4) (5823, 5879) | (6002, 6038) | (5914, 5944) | 0.19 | 25.2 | 21.5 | 26.2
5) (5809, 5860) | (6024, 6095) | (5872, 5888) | 0.49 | 27.7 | 17.9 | 29.8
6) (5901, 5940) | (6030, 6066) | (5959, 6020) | 0.06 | 20.1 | 23.5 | 29.1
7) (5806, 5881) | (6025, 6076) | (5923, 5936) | 0.36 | 26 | 19.7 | 29.7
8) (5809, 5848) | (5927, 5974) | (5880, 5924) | 0.46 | 29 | 16.2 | 22.2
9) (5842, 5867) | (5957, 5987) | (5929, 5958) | 0.08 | 24.8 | 21.7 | 22.9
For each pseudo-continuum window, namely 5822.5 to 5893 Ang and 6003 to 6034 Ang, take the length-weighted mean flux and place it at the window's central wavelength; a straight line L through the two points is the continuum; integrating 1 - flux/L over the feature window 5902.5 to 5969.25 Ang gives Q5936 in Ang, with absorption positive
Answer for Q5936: 9.3 Ang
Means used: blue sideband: 23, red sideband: 26.1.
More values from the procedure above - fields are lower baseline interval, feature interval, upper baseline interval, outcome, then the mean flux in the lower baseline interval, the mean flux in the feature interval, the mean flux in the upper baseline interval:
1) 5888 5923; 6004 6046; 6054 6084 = 0.0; 15.9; 26.9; 30.9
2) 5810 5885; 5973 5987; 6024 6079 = 3.0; 25.1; 22.2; 29.8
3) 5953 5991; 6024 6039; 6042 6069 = -0.3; 22.6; 28.2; 29.7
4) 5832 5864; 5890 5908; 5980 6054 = 9.0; 26.4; 13.3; 26.2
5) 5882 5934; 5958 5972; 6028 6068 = -1.3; 16.7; 23.8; 29.2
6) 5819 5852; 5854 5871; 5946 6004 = 3.2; 28.4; 22.2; 22.7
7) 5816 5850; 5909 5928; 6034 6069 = 5.8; 28.3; 20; 29.3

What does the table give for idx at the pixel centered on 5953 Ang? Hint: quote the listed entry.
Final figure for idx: 20.2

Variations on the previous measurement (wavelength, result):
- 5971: 23.1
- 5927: 18.9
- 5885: 16.9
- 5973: 21.9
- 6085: 30.2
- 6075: 35.1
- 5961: 24.8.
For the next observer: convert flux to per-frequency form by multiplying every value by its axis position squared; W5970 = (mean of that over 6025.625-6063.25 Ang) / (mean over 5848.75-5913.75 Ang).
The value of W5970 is 1.7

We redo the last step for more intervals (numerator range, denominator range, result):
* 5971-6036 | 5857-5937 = 1.40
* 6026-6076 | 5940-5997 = 1.36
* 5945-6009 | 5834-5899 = 1.13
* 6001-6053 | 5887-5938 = 1.63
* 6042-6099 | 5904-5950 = 1.53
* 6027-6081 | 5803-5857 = 1.12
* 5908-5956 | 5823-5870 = 0.82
